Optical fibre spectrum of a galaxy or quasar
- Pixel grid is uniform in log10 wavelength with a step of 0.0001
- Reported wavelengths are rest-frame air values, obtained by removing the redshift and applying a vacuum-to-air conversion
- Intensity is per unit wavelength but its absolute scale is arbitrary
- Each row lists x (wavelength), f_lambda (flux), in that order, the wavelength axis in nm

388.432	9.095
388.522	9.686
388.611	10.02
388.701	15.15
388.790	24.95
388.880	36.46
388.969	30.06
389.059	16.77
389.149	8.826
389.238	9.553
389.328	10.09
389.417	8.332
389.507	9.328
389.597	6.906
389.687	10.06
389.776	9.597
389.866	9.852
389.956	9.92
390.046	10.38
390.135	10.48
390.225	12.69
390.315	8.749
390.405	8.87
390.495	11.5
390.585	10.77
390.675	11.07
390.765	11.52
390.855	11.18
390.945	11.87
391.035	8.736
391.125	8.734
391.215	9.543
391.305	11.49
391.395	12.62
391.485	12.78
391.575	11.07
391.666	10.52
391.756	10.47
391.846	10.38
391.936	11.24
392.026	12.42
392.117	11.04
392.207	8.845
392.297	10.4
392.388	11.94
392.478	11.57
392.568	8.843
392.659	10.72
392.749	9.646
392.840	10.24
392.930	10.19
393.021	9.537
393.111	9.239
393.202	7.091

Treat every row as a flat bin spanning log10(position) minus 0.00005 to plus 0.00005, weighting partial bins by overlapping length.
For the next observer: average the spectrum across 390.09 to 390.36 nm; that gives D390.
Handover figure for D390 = 10.7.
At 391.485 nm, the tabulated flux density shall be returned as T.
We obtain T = 12.78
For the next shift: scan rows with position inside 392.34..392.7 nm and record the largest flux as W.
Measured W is 11.94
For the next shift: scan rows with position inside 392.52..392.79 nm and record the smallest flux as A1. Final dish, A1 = 8.843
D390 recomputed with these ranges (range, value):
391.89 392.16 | 11.6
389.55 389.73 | 8.45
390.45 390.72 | 11.1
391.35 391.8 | 11.5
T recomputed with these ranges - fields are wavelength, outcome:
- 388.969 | 30.06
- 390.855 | 11.18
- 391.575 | 11.07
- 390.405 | 8.87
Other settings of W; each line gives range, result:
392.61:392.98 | 10.72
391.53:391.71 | 11.07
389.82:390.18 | 10.48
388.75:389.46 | 36.46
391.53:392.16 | 12.42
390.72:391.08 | 11.87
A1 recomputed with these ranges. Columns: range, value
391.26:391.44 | 11.49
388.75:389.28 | 8.826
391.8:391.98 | 10.38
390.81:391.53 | 8.734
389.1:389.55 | 8.332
